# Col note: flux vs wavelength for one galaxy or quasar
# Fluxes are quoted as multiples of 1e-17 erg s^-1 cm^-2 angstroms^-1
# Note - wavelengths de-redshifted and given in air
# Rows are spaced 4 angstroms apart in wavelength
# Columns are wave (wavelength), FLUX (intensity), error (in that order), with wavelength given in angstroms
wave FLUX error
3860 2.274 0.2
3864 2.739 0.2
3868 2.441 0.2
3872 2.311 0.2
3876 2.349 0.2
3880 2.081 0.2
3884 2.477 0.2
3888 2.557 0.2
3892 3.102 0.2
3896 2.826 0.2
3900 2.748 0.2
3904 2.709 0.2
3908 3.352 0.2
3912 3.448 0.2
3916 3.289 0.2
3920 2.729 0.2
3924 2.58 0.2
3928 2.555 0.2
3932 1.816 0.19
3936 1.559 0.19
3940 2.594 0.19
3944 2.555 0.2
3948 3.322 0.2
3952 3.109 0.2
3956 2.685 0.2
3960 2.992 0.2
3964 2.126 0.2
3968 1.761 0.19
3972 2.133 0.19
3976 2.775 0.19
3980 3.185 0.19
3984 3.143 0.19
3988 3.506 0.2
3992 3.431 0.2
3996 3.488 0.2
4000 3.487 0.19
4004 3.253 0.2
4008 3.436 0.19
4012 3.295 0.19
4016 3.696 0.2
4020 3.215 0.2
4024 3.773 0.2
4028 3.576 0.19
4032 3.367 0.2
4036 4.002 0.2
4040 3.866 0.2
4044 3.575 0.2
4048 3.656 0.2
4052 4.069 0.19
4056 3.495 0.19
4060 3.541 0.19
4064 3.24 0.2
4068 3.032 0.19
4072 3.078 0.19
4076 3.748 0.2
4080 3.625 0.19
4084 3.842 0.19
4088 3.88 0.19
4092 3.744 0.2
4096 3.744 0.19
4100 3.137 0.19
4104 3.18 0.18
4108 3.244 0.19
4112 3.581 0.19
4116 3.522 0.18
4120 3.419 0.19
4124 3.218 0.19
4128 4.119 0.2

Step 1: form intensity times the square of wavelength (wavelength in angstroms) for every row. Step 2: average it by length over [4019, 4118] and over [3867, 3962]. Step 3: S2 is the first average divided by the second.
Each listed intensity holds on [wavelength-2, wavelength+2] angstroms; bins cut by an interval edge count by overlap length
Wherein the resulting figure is 1.4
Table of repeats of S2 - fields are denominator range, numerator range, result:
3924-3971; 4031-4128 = 1.54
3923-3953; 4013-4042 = 1.52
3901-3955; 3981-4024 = 1.29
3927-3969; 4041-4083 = 1.51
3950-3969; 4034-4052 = 1.54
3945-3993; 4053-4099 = 1.32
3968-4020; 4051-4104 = 1.16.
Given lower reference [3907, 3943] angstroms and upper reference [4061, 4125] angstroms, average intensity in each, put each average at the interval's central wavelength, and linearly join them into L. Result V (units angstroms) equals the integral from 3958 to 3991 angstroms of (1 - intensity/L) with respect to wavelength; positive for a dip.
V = 1.8 angstroms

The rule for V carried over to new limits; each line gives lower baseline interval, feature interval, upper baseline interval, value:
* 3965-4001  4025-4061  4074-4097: -2.8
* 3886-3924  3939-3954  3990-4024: 1.1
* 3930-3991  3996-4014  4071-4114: -2.7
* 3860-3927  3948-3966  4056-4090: 1.2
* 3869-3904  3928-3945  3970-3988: 3.6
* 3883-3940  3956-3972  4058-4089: 3.4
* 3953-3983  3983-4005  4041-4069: -4.2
